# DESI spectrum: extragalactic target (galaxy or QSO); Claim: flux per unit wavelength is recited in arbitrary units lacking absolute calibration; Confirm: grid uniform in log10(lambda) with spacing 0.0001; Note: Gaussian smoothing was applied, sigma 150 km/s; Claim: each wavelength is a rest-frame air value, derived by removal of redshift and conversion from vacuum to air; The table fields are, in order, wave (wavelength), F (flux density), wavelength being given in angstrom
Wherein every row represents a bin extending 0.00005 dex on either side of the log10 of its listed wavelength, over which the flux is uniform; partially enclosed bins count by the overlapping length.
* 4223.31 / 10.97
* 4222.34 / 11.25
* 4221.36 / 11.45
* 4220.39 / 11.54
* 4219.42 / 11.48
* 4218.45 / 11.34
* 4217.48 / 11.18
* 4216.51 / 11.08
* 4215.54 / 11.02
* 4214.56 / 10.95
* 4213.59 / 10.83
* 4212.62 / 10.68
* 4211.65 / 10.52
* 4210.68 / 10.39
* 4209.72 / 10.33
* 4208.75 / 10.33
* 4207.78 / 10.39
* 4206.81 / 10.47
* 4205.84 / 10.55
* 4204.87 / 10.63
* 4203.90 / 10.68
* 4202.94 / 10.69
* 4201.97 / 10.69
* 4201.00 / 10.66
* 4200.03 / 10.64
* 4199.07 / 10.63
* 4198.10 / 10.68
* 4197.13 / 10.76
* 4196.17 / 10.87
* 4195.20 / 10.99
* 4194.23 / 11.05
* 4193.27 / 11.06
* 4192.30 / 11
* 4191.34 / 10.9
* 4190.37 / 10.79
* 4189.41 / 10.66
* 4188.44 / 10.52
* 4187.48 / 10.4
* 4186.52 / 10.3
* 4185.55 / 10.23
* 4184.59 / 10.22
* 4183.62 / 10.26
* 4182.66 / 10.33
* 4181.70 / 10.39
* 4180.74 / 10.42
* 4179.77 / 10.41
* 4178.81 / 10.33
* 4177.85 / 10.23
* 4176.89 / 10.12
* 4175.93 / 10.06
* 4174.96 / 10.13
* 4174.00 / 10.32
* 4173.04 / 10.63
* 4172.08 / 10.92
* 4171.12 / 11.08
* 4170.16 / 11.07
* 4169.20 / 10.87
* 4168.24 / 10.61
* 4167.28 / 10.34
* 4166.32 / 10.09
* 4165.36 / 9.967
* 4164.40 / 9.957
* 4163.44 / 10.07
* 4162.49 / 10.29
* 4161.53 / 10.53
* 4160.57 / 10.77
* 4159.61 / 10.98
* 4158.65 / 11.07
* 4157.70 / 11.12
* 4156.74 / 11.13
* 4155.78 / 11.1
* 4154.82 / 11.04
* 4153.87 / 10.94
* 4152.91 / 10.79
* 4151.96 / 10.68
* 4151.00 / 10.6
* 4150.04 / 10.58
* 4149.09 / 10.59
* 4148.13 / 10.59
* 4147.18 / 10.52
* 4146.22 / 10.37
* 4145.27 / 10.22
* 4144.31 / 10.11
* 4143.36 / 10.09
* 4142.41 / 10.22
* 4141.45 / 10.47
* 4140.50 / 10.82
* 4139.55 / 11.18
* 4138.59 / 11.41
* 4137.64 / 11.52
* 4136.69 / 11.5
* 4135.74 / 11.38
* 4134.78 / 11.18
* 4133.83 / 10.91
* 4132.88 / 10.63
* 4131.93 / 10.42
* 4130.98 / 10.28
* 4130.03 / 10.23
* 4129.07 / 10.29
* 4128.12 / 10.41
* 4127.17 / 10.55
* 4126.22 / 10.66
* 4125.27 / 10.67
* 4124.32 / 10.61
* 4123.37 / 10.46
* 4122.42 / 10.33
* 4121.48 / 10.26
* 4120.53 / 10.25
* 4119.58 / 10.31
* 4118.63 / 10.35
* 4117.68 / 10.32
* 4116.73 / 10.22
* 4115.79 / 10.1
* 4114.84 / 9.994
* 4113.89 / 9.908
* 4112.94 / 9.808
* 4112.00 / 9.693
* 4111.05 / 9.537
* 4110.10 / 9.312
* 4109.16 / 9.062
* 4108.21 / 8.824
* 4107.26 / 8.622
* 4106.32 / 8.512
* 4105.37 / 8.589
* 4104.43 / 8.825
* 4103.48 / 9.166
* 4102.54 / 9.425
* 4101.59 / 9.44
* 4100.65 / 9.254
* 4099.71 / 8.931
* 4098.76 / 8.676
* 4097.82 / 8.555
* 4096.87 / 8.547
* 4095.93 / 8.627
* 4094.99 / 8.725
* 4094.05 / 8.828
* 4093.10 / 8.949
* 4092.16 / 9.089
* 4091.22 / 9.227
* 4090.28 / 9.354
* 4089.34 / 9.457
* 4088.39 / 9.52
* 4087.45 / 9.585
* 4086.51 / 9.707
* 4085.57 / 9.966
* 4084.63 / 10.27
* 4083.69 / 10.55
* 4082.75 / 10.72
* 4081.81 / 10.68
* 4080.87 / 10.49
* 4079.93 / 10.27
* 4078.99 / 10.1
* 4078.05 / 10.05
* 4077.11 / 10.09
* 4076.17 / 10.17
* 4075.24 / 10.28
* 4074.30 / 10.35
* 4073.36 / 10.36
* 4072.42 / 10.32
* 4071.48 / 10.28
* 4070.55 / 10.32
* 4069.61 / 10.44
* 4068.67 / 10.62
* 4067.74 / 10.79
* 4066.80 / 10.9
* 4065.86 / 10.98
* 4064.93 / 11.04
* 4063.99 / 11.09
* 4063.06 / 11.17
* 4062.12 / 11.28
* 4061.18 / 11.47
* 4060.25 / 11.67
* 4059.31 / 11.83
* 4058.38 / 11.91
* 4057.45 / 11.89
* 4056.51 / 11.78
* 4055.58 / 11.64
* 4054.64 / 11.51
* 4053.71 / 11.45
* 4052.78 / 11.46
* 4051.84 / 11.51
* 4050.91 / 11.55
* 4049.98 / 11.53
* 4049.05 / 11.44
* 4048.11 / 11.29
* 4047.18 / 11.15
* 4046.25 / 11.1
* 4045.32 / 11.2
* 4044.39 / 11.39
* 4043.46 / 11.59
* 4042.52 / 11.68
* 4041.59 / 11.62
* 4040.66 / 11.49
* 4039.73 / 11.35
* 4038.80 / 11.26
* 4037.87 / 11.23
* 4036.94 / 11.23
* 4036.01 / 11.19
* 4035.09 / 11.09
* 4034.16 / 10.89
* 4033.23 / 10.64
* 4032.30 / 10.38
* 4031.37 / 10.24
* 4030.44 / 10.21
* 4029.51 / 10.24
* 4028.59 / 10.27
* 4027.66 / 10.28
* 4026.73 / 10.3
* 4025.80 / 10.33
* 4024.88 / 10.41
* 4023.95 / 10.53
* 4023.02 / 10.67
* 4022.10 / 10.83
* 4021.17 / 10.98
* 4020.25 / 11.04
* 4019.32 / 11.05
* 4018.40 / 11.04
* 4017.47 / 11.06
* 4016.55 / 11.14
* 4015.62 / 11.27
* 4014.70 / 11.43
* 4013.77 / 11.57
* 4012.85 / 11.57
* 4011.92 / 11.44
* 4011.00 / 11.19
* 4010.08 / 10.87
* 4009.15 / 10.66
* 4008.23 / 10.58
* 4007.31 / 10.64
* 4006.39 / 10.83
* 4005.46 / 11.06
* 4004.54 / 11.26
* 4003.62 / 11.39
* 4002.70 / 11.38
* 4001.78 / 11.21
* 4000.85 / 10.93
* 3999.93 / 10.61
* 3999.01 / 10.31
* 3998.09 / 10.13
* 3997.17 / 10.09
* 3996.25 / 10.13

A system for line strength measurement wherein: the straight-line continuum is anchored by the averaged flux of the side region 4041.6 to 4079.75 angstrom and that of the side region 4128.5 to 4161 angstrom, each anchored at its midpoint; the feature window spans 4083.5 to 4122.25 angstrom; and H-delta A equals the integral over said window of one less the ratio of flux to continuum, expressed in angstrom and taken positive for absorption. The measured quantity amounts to 5.28 angstrom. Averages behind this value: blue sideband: 11.1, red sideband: 10.8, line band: 9.42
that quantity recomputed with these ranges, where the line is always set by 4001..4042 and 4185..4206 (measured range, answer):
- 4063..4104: 3.69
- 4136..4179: 0.50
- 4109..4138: 1.15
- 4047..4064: -0.99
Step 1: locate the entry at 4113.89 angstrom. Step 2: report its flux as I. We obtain 9.908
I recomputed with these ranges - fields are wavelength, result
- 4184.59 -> 10.22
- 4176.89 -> 10.12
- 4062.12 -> 11.28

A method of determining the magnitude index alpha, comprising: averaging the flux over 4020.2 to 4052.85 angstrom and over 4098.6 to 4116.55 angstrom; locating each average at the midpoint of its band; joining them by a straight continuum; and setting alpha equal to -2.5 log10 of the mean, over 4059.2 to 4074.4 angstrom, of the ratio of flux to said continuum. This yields -0.06 mag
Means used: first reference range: 11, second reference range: 9.27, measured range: 10.9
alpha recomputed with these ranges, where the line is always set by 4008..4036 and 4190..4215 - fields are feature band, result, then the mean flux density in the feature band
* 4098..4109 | 0.20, 8.93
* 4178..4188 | 0.04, 10.3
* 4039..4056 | -0.06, 11.4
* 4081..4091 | 0.08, 9.98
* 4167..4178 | 0.02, 10.5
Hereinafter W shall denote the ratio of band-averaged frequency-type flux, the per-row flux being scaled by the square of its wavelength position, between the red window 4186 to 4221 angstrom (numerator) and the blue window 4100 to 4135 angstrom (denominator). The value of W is 1.13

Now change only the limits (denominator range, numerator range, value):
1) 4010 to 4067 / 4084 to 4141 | 0.92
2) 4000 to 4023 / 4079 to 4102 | 0.89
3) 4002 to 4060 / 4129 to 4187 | 1.01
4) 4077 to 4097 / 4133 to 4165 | 1.14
